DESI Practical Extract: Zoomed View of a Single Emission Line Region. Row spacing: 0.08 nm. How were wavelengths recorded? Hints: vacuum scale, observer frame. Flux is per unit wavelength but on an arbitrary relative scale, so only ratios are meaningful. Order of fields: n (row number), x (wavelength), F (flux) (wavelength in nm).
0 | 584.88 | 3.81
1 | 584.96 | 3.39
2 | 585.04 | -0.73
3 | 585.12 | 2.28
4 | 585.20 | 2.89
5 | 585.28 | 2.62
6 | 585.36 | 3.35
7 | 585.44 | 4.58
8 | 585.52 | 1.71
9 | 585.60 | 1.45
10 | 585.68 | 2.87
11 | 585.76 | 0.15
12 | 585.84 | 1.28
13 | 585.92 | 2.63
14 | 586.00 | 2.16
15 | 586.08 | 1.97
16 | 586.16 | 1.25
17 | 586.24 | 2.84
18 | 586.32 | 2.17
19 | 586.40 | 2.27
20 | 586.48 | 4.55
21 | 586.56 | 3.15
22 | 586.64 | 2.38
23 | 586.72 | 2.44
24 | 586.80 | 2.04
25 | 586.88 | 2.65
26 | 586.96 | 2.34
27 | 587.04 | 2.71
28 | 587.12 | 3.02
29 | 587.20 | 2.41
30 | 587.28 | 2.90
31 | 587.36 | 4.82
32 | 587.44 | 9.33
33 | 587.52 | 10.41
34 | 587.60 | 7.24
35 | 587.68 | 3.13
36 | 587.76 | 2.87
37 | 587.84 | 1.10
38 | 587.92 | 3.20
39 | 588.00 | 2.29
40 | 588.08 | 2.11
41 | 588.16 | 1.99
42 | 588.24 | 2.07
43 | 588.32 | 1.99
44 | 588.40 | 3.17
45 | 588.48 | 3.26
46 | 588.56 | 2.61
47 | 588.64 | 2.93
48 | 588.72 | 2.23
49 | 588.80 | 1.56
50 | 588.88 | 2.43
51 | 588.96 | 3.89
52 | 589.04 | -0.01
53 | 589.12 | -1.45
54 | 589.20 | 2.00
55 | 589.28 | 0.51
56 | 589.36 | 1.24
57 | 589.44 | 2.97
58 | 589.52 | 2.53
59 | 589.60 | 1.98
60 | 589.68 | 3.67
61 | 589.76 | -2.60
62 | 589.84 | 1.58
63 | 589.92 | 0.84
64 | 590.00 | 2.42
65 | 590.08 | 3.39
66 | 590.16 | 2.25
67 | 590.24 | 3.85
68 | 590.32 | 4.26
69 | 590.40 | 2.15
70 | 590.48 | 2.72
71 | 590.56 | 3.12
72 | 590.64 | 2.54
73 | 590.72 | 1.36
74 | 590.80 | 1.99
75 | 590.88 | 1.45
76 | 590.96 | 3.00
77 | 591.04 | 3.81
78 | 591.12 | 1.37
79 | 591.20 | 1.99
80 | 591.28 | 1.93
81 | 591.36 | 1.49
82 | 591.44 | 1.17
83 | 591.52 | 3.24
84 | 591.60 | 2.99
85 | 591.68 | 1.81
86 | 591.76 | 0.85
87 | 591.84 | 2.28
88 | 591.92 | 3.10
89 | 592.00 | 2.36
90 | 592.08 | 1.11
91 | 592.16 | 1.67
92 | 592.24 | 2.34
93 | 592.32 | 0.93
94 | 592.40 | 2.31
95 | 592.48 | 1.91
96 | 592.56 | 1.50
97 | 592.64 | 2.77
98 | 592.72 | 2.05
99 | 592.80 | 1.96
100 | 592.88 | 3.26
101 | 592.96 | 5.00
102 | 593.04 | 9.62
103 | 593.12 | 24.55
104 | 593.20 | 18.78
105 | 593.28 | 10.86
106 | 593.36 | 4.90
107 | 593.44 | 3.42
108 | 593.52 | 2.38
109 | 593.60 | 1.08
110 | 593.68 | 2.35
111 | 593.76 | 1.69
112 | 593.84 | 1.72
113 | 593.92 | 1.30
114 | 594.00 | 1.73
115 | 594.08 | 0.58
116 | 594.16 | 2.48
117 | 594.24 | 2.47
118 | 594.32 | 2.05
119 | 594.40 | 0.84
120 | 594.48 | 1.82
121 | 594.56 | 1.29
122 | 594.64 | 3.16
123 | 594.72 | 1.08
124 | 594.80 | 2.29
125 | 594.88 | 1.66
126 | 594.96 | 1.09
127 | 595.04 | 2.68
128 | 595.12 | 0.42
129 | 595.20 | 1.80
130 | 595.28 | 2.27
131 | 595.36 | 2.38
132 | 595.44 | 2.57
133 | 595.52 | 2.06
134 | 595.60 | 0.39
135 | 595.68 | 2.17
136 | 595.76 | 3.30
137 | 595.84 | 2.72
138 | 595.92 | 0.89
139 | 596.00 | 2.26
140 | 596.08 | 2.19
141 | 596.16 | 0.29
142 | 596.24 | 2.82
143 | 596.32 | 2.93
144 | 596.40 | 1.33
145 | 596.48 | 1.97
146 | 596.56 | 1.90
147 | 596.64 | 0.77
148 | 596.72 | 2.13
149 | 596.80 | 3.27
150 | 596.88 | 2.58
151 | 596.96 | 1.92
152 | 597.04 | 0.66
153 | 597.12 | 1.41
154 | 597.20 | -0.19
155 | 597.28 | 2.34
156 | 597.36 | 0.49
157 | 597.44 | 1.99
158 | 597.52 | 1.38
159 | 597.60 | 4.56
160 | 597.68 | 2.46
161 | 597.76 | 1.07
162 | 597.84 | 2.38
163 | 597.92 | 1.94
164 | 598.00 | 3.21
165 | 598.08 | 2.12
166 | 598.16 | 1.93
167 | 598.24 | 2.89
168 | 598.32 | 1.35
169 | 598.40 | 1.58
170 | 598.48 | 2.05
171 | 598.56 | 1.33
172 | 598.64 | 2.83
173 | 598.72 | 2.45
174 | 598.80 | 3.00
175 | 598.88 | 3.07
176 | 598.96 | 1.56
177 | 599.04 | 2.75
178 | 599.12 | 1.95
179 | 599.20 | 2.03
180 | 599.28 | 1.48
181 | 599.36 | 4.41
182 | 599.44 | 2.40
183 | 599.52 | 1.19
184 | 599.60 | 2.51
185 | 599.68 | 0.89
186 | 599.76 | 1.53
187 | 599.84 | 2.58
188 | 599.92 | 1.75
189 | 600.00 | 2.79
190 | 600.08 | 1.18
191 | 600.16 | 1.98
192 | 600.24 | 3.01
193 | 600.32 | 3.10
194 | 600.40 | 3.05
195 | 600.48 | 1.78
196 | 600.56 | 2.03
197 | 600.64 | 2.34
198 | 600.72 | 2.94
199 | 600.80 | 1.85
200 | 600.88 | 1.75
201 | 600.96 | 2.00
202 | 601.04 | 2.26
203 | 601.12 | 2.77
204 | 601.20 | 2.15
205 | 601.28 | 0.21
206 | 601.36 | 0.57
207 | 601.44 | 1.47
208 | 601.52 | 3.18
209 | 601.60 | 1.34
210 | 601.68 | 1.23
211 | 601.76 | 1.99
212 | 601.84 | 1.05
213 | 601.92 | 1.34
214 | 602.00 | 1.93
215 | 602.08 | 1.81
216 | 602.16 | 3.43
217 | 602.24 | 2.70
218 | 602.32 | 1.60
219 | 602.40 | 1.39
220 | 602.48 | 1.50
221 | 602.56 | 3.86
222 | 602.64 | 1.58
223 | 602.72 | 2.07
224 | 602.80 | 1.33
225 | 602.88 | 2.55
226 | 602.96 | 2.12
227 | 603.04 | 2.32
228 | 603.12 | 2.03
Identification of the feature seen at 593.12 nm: [O III] 5007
